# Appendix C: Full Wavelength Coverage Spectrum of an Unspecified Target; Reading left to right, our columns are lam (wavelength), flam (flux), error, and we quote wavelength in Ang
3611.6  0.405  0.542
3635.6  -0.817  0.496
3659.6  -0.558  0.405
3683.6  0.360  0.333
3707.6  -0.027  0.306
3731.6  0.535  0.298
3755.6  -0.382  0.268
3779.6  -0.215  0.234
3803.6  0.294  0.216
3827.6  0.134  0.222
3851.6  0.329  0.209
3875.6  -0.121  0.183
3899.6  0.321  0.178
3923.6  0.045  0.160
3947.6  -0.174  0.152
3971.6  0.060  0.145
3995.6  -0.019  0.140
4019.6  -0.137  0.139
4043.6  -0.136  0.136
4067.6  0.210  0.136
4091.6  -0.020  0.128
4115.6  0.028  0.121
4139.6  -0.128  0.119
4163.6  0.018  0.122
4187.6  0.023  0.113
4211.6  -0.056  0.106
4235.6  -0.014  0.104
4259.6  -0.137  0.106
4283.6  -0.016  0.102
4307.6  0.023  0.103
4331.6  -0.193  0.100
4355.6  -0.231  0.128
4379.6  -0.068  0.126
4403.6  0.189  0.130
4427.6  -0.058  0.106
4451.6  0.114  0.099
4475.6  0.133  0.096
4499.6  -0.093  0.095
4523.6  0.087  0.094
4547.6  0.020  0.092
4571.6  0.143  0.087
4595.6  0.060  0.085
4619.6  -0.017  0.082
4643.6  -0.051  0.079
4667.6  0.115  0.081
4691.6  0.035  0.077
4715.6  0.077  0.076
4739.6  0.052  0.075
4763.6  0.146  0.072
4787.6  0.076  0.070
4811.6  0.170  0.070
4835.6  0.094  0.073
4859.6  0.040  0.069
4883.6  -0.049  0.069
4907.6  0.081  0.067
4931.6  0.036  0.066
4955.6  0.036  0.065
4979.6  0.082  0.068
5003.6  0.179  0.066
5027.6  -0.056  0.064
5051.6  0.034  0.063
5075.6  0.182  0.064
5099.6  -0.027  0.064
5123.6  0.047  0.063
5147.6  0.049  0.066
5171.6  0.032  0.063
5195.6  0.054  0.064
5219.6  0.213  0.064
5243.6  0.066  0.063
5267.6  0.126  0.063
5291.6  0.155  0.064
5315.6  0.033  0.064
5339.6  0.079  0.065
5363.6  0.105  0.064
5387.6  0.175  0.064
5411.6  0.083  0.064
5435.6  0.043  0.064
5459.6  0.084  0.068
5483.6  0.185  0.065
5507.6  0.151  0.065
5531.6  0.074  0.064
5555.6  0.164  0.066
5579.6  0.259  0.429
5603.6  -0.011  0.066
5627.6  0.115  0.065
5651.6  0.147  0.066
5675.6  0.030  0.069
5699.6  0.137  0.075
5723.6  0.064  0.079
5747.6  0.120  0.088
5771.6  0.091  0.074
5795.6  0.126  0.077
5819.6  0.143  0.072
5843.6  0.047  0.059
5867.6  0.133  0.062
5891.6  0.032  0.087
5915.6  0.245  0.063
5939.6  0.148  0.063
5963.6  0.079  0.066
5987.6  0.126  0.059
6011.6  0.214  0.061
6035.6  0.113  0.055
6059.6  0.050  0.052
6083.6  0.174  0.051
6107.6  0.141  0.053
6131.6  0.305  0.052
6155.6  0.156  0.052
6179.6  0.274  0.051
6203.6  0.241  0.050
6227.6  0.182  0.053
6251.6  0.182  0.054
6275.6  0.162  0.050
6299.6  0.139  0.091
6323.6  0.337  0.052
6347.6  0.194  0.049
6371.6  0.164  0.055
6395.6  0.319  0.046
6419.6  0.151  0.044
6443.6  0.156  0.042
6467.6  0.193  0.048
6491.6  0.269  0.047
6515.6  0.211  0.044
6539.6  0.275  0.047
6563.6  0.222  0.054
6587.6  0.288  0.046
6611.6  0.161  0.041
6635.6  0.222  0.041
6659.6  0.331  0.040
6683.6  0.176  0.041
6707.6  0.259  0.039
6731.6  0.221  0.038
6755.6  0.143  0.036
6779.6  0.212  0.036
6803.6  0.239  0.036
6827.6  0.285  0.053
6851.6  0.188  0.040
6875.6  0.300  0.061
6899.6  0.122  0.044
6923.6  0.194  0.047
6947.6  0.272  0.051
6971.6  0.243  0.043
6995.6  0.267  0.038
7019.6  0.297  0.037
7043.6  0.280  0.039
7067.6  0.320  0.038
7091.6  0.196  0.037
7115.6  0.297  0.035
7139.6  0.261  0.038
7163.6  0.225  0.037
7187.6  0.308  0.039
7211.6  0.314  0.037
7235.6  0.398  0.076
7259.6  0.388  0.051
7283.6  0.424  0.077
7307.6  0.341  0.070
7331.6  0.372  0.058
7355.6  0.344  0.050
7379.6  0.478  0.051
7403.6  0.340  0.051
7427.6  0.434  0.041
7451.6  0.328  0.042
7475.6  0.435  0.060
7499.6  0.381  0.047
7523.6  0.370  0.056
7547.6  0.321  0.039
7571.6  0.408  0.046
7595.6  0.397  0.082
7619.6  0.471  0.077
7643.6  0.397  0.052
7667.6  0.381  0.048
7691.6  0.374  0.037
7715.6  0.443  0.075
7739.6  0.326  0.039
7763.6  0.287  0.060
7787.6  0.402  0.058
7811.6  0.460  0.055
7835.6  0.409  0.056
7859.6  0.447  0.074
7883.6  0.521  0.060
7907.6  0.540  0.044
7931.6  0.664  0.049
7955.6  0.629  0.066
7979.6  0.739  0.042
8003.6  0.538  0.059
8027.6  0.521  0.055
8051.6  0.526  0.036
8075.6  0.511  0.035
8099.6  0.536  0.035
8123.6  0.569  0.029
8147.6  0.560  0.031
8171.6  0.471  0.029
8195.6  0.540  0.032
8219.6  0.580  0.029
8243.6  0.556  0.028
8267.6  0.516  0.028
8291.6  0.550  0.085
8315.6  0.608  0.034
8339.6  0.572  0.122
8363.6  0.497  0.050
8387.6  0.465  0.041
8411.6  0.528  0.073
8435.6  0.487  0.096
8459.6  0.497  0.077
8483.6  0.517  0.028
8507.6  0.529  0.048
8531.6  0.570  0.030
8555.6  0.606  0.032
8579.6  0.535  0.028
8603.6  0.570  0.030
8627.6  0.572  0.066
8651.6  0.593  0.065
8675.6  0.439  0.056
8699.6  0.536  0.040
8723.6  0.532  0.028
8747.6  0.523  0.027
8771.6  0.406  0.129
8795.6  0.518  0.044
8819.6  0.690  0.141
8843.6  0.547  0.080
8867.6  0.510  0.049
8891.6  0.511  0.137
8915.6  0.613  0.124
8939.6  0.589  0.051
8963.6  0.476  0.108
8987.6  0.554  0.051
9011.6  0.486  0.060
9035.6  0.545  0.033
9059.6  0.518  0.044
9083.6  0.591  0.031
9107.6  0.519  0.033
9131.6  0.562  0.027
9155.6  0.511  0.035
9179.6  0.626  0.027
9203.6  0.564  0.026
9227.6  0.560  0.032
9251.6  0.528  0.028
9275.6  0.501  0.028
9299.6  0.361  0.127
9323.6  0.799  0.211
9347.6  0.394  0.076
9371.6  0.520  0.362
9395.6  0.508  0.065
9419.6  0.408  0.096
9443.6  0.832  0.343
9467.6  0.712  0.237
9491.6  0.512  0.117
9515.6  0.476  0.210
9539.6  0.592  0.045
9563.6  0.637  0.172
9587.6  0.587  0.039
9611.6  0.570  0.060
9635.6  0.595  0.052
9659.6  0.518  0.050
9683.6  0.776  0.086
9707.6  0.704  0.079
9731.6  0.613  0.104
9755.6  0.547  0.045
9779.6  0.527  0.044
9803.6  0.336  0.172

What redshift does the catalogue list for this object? 0.802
